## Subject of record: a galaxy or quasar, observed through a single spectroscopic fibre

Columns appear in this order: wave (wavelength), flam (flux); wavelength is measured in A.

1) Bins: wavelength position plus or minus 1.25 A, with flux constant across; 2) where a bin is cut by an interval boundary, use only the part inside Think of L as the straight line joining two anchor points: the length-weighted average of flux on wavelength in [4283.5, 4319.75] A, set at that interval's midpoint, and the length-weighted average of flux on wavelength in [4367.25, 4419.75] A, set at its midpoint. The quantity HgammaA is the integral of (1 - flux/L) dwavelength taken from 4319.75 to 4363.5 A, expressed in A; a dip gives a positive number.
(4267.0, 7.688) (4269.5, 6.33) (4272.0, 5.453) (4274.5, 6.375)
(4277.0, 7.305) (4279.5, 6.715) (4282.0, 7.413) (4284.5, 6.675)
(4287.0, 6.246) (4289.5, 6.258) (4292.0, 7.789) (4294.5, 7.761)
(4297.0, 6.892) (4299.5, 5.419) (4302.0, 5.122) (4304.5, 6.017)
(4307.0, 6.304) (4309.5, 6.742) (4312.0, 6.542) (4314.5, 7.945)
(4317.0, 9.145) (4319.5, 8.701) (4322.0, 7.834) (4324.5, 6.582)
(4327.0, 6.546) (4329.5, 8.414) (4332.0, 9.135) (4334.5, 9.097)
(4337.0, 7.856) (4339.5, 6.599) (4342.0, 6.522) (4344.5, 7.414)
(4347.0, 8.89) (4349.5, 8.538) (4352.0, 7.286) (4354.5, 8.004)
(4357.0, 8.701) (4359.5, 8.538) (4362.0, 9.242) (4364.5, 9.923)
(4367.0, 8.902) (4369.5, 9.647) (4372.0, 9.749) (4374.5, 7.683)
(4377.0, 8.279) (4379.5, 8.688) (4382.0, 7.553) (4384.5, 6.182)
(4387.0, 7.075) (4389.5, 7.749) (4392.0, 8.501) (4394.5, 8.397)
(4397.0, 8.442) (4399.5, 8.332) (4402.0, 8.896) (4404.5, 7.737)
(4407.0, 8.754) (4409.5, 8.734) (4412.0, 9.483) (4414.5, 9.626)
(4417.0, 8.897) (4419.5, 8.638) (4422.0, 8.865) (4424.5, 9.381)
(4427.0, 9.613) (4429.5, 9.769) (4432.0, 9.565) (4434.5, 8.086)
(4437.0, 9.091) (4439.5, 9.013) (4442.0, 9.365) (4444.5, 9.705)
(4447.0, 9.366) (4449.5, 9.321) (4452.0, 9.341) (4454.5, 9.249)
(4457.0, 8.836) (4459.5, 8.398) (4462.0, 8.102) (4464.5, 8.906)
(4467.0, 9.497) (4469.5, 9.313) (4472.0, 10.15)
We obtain -2.52 A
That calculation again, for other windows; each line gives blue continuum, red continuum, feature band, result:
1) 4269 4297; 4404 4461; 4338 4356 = 0.3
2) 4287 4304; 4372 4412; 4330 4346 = -1.3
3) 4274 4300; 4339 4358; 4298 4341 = 0.4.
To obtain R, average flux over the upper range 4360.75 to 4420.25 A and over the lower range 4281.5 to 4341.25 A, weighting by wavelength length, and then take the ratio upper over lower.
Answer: 1.19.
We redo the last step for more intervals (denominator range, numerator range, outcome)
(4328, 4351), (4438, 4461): 1.14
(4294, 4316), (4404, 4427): 1.38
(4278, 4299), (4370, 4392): 1.15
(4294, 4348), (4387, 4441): 1.20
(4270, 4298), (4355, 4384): 1.28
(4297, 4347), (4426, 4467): 1.25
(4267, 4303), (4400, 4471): 1.37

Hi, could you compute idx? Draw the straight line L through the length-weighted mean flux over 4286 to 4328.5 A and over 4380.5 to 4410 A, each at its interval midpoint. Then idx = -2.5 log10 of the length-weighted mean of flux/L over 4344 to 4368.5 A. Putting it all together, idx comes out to -0.14 mag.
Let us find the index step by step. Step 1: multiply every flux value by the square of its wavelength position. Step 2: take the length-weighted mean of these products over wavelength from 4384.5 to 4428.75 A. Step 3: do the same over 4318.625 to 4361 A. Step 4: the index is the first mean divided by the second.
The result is 1.1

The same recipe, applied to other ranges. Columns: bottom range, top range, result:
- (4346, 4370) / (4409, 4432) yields 1.09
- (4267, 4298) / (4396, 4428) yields 1.38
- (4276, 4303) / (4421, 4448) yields 1.48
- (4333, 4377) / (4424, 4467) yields 1.13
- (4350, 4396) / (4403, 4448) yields 1.12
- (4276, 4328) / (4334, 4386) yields 1.22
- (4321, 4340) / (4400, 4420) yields 1.17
